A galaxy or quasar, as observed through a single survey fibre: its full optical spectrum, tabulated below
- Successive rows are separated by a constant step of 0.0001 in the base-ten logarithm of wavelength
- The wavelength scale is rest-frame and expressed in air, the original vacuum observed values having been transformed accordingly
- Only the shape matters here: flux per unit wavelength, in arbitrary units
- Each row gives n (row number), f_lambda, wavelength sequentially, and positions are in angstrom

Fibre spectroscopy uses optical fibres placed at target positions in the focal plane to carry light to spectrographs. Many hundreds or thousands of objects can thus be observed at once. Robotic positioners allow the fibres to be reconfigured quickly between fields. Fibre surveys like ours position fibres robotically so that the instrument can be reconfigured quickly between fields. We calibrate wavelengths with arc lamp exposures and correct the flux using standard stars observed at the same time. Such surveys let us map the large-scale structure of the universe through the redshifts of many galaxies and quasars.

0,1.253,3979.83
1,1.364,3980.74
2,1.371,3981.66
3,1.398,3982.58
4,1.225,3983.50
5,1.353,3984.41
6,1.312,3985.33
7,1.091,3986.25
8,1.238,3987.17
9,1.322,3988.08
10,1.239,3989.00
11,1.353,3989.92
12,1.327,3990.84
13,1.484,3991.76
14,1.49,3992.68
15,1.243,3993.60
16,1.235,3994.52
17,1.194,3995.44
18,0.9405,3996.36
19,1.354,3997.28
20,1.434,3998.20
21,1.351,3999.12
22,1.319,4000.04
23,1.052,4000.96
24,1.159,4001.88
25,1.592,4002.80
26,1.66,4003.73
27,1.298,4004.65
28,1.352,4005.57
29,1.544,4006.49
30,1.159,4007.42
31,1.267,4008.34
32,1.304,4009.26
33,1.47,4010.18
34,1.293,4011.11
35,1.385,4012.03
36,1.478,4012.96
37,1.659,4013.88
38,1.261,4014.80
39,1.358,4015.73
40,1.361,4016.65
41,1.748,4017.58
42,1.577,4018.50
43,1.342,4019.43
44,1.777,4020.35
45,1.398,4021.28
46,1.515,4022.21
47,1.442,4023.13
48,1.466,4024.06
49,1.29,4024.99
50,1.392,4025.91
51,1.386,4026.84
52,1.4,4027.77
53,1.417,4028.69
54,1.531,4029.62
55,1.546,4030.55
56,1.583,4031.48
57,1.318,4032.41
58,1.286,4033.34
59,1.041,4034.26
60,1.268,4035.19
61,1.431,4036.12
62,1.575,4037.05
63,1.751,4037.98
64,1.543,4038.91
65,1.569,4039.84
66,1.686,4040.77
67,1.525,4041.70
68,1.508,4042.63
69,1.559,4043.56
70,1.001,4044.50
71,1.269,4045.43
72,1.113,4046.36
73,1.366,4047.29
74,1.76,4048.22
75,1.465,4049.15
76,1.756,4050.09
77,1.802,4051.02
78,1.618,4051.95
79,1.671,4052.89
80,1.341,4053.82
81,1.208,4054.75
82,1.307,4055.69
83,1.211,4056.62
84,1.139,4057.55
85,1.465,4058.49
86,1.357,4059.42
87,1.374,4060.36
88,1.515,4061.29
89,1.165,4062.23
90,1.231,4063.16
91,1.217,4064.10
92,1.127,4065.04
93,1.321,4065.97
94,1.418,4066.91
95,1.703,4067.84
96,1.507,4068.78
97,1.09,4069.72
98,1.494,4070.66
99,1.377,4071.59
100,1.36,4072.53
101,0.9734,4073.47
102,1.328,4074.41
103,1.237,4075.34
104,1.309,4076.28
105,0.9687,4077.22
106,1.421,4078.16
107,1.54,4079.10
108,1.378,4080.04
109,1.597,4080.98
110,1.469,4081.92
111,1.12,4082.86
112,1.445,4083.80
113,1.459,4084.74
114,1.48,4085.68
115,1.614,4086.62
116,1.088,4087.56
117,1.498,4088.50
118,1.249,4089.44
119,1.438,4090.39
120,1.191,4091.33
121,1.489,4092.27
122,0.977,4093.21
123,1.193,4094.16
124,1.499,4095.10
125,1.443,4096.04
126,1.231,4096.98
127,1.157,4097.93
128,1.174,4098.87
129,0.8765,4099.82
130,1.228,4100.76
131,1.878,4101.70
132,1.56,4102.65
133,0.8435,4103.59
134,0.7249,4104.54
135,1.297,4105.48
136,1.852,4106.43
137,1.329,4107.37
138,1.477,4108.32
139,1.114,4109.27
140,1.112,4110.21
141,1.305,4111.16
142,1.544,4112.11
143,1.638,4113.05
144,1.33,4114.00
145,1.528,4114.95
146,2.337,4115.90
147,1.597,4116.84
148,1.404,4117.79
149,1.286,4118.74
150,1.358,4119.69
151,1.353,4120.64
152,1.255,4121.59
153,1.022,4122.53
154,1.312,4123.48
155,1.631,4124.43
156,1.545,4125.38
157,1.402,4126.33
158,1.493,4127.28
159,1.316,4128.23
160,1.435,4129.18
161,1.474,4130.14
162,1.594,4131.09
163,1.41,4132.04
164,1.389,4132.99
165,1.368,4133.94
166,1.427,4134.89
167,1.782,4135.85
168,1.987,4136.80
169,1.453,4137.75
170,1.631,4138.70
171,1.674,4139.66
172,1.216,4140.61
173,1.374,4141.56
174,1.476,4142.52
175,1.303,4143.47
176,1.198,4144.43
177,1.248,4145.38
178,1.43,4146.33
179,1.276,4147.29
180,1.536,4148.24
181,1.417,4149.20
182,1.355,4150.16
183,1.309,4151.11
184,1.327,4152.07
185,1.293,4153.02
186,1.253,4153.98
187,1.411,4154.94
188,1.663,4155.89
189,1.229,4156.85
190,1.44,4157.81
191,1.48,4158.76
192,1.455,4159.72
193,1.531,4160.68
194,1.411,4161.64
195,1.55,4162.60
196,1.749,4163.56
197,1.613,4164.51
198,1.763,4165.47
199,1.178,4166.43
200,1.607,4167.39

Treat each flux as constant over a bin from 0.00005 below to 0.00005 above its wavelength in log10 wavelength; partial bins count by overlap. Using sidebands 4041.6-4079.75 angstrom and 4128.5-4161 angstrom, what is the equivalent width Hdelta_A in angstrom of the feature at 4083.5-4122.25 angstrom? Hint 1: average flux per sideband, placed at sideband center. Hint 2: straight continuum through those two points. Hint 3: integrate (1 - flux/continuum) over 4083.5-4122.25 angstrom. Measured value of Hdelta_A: 1.1 angstrom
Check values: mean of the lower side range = 1.37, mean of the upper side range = 1.44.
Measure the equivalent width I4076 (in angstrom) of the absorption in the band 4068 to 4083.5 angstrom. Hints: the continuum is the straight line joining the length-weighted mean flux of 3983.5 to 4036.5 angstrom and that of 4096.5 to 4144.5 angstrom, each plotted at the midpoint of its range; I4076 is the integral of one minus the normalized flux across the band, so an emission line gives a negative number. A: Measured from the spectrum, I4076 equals 0.7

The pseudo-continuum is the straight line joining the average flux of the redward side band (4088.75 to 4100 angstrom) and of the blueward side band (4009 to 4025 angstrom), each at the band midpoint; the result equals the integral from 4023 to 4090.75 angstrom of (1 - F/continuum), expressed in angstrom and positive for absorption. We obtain -2.09 angstrom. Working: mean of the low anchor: 1.46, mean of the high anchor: 1.26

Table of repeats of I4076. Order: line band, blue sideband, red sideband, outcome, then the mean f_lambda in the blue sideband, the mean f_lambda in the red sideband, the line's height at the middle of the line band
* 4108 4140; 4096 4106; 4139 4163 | -4.3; 1.21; 1.4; 1.3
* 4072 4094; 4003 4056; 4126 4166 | 1.8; 1.45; 1.46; 1.45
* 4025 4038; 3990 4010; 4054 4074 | -0.9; 1.32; 1.31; 1.32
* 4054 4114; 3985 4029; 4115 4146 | 4.4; 1.37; 1.46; 1.43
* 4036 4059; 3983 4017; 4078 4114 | -2.3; 1.33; 1.34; 1.33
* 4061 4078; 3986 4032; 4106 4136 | 1.4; 1.38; 1.45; 1.42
